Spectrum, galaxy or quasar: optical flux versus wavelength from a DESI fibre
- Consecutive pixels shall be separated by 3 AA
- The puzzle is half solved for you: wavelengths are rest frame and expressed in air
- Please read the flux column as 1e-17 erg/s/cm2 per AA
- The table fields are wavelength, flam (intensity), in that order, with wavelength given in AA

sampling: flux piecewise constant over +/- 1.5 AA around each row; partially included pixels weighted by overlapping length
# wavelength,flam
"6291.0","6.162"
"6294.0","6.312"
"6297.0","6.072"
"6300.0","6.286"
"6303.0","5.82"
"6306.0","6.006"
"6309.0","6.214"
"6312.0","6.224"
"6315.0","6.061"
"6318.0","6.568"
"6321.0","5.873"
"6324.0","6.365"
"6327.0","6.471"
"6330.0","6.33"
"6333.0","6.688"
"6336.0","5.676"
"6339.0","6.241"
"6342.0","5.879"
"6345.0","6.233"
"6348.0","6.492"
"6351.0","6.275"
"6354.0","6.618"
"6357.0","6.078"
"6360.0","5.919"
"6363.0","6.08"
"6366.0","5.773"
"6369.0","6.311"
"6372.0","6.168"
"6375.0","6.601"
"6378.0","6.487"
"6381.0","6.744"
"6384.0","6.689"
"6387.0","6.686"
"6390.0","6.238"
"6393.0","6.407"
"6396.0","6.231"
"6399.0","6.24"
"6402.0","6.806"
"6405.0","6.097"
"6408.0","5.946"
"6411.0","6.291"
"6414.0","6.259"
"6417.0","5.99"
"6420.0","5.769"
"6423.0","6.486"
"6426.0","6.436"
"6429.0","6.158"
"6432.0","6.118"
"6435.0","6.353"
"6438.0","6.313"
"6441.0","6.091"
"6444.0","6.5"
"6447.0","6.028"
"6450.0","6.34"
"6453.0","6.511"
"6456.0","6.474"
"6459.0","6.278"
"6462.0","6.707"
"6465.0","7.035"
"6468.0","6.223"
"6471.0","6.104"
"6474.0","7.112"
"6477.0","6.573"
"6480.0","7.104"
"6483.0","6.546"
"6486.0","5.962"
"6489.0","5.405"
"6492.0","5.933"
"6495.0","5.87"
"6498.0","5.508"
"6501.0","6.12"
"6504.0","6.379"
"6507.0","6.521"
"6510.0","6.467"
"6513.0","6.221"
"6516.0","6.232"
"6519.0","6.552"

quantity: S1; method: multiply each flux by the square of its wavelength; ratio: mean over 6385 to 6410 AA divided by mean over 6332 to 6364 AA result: 1.04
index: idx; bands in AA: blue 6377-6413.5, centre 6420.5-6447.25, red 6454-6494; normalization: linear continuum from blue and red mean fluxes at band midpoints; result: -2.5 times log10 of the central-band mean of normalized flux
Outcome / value 0.02 mag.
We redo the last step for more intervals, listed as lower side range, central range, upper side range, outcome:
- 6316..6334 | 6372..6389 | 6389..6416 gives -0.05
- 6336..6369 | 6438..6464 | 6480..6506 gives -0.05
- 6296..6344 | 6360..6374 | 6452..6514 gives 0.02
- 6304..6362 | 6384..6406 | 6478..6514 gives -0.04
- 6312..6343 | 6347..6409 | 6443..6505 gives -0.01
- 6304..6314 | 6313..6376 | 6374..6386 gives 0.03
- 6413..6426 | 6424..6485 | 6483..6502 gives -0.08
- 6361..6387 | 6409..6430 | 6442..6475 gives 0.04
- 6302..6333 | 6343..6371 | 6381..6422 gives 0.01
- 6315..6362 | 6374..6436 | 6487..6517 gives -0.03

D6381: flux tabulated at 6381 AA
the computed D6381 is 6.744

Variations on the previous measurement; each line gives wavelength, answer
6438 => 6.313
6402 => 6.806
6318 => 6.568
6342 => 5.879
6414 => 6.259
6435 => 6.353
